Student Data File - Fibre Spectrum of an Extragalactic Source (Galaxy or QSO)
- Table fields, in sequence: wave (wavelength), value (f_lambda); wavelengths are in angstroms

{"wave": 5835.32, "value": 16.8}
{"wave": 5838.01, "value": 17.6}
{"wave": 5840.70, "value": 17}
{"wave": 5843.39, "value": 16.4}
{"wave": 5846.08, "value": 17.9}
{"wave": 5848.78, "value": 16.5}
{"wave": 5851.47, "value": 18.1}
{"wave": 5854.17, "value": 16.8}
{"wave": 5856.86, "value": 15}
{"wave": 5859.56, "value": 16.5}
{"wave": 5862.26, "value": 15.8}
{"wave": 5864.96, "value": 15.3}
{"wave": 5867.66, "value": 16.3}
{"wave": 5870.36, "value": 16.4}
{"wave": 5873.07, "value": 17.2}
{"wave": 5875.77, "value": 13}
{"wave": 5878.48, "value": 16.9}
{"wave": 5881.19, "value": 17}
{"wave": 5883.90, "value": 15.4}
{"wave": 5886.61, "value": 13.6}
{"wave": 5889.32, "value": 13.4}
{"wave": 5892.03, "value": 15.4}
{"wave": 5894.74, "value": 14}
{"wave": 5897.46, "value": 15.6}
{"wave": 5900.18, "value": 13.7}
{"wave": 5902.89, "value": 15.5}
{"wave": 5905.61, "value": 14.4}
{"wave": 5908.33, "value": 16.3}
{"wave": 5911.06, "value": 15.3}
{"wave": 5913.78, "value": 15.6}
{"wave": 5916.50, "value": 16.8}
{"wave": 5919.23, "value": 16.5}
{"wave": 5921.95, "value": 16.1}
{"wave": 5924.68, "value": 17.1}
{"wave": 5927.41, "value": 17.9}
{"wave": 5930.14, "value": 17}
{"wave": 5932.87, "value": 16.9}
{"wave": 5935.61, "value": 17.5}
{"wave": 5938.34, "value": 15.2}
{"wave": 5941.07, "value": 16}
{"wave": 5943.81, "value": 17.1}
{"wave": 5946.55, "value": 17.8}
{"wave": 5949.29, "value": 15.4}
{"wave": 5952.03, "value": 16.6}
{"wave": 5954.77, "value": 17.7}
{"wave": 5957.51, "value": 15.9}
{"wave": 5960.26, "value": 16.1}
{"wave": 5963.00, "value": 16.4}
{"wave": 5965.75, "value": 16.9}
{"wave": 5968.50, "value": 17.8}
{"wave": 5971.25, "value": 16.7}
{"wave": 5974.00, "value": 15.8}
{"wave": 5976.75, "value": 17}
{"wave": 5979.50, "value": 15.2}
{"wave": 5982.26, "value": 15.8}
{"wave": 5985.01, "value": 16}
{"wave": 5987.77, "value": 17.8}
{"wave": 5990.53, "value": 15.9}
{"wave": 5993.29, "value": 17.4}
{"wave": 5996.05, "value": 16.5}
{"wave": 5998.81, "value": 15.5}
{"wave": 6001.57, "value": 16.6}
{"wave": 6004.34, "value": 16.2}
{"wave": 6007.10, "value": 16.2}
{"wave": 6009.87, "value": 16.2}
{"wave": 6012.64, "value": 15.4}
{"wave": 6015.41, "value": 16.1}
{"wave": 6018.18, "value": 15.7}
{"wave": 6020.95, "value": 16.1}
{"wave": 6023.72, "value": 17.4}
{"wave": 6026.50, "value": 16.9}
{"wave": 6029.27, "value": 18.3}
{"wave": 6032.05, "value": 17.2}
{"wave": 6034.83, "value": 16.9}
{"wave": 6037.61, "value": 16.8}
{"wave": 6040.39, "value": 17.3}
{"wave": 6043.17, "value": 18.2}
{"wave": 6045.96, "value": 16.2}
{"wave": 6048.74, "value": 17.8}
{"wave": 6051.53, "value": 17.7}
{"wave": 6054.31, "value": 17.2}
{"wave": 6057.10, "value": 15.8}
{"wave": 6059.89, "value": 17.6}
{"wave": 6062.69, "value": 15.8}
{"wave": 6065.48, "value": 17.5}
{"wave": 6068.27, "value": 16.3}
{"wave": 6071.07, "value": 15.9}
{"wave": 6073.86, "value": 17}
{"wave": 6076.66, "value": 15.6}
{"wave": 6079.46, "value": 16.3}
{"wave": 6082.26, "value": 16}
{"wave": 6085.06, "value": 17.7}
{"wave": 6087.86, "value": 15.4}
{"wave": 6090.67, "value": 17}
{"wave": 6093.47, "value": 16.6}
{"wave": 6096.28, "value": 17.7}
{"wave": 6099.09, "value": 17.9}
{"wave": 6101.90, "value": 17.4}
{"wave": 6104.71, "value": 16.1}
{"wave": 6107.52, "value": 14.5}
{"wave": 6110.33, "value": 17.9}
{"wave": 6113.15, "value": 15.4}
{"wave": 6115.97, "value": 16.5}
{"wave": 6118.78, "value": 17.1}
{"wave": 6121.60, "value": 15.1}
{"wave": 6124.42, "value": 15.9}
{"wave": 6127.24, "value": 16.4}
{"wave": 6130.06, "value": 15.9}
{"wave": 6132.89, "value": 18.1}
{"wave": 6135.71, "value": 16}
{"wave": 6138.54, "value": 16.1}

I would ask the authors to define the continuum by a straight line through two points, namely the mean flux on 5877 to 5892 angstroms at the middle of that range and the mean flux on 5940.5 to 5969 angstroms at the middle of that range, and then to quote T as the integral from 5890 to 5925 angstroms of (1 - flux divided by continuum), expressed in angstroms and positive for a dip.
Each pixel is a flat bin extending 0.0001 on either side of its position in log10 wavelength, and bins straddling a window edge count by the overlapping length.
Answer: 0.6 angstroms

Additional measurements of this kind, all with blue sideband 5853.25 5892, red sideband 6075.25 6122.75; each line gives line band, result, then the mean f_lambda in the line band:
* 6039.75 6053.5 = -1.0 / 17.4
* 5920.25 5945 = -1.4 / 16.8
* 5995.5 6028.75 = -0.3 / 16.3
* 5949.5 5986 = -1.0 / 16.4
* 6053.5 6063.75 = -0.2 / 16.6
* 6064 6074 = -0.2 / 16.6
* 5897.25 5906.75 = 0.6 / 14.7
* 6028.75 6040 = -0.7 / 17.2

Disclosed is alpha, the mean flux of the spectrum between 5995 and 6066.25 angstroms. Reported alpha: 16.7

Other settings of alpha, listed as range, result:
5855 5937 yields 15.8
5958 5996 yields 16.5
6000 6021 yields 16.1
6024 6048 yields 17.2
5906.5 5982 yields 16.5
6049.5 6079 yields 16.7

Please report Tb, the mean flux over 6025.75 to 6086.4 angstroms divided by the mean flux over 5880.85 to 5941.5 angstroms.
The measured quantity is 1.08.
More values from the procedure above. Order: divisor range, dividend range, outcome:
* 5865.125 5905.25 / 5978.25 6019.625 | 1.06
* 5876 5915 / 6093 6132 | 1.09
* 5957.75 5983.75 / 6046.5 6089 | 1.02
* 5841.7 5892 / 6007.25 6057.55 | 1.06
